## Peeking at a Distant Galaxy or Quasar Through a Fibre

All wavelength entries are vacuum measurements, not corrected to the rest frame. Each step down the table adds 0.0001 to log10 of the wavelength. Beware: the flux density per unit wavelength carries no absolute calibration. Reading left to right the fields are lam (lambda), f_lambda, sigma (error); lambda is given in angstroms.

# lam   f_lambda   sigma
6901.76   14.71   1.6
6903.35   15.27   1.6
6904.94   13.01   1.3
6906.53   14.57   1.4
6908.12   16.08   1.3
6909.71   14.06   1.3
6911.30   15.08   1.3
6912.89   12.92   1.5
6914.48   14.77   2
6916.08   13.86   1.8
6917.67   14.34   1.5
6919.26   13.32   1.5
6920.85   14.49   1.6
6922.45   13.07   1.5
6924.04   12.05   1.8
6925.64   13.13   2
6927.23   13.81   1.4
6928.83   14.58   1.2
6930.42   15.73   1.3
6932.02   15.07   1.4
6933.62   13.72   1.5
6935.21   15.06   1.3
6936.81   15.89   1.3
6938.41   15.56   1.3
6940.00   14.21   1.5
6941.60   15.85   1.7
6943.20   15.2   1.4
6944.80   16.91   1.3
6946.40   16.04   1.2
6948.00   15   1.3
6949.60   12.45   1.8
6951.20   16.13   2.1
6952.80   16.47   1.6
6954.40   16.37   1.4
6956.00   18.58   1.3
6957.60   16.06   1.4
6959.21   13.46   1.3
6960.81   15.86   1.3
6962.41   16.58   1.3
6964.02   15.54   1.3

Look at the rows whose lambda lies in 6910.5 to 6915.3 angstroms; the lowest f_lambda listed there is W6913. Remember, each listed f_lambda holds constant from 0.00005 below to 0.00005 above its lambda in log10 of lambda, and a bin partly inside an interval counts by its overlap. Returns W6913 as 12.92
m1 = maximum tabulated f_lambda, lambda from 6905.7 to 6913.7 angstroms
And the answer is 16.08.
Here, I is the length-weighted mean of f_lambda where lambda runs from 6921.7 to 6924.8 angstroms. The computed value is 12.6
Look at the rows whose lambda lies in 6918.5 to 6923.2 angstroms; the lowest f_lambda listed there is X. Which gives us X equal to 13.07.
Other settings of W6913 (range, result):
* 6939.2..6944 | 14.21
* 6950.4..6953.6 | 16.13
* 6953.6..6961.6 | 13.46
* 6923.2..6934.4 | 12.05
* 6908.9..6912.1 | 14.06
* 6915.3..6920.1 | 13.32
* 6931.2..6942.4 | 13.72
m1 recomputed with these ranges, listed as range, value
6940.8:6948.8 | 16.91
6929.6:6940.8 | 15.89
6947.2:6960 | 18.58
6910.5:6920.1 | 15.08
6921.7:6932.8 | 15.73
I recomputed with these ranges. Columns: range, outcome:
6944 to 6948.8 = 16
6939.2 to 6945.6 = 15.6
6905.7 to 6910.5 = 14.9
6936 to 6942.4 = 15.4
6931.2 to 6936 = 14.6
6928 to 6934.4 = 14.8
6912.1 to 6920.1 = 13.9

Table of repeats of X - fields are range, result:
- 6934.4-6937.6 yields 15.06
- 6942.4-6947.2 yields 15.2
